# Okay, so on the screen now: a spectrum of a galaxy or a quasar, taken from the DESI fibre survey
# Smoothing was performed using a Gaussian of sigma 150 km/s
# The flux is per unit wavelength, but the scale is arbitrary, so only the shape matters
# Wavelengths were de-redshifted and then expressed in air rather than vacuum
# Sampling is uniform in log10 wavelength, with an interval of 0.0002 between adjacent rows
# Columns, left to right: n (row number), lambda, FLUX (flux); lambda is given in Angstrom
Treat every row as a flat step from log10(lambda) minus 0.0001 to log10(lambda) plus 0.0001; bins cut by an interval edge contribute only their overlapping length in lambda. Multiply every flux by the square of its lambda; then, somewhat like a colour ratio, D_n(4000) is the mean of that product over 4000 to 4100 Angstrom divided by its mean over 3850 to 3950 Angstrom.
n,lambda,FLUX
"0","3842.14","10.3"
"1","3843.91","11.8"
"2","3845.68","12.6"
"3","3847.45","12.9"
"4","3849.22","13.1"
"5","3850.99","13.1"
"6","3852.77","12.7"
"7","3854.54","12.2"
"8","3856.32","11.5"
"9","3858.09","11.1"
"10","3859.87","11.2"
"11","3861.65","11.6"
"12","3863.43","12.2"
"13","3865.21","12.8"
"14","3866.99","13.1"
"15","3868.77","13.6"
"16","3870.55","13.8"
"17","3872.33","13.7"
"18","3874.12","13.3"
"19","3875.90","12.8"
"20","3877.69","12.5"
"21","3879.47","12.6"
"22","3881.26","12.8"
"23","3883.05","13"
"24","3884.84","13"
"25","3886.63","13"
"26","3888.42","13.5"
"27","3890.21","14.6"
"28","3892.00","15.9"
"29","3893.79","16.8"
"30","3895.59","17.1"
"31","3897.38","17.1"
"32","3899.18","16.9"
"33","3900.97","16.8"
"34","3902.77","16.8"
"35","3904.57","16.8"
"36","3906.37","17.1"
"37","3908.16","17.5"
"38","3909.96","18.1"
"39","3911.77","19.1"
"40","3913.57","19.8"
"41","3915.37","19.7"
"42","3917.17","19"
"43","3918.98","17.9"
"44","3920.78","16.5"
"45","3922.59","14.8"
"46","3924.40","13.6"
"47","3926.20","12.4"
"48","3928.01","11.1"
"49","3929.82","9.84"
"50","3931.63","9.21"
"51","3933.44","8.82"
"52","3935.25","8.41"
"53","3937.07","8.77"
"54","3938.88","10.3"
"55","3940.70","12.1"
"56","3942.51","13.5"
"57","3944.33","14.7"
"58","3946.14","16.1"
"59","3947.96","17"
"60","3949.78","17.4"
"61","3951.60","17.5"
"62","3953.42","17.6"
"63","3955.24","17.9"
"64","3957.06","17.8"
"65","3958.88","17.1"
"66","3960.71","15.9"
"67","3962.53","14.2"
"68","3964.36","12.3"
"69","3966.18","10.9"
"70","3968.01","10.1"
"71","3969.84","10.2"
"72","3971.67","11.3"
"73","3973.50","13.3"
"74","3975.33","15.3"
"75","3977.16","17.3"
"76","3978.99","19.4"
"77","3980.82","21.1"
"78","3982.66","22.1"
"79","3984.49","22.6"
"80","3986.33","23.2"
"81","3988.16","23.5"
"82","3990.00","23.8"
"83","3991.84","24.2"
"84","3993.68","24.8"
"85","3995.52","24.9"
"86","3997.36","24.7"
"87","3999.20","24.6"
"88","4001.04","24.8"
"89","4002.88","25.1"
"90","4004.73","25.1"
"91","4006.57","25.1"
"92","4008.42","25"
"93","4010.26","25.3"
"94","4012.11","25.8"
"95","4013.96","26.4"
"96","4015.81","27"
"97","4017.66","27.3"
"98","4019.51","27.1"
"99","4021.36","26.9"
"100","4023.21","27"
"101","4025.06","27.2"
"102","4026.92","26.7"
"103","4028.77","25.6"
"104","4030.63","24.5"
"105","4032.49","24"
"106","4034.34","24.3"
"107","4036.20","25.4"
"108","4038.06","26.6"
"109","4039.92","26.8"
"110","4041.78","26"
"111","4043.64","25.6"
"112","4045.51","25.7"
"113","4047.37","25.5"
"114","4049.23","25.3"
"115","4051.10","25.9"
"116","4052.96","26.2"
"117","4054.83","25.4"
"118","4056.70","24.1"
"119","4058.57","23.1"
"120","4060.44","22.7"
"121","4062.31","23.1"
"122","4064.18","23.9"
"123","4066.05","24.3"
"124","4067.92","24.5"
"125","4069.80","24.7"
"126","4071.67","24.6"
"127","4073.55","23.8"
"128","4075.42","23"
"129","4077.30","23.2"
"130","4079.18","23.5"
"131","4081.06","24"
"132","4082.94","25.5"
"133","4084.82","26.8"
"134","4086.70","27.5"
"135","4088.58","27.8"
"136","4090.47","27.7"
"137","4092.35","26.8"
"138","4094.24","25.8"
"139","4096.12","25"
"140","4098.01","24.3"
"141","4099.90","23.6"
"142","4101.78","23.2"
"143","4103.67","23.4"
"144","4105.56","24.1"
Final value 1.9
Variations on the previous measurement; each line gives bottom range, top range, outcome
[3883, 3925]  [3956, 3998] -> 1.15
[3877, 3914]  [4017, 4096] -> 1.75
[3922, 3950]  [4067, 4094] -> 2.22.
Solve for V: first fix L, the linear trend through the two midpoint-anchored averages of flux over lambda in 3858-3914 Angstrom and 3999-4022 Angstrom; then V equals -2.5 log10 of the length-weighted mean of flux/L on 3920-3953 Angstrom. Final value 0.43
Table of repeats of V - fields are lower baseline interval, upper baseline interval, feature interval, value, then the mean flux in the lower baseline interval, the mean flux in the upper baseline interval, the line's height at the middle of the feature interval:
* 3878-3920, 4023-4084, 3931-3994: 0.24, 16.3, 24.9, 19.8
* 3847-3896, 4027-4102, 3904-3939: 0.11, 13.2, 25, 16.2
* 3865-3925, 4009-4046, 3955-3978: 0.45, 15.5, 26.1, 21.2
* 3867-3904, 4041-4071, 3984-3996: -0.15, 14.5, 24.7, 20.8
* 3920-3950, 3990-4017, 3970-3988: 0.14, 12.5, 25.2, 20.6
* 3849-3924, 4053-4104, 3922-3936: 0.47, 14.8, 24.7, 17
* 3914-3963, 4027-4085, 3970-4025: -0.17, 14.5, 24.8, 19.6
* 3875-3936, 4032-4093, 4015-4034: -0.16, 14.9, 25.1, 22.6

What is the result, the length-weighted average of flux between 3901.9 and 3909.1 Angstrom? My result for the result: 17.1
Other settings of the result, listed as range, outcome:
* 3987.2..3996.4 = 24.2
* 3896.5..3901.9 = 16.9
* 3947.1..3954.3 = 17.4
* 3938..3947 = 13.3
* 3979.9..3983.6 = 21.6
